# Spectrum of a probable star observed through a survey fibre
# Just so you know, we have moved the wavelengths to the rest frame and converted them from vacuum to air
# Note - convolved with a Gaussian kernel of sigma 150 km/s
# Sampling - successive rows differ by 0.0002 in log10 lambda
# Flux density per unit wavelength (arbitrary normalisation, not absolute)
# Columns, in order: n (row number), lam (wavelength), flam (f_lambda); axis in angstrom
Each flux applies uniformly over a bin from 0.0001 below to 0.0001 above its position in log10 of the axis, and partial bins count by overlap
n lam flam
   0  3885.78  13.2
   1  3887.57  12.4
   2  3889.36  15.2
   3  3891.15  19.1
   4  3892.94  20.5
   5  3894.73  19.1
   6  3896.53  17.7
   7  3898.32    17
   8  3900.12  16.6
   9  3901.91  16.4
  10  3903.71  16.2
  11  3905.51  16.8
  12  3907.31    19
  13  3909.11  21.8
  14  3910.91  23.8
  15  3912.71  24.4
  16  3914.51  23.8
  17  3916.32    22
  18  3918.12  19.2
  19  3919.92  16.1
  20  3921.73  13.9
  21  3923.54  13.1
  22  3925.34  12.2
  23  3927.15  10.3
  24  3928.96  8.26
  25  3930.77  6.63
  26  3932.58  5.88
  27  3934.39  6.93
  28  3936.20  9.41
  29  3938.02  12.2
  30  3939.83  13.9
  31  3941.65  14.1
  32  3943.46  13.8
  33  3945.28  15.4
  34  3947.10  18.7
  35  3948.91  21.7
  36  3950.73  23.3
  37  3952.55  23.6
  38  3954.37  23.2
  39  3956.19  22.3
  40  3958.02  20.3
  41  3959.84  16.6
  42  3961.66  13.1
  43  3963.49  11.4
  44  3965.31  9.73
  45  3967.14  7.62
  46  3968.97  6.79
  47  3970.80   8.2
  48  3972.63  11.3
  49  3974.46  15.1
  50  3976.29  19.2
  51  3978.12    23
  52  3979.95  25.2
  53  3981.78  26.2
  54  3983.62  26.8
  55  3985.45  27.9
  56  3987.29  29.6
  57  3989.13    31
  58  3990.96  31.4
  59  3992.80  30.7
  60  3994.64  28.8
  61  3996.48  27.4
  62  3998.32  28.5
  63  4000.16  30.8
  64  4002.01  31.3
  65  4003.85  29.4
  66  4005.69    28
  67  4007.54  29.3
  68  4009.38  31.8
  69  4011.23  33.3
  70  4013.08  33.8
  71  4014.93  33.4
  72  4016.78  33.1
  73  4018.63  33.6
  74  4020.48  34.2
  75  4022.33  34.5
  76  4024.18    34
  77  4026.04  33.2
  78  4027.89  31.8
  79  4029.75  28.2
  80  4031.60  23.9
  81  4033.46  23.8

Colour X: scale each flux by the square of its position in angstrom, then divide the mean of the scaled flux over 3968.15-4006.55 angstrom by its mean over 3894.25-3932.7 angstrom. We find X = 1.55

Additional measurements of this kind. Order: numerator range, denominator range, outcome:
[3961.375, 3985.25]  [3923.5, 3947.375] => 1.46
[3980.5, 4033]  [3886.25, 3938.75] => 2.04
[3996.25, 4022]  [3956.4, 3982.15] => 2.11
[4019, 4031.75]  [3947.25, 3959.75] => 1.52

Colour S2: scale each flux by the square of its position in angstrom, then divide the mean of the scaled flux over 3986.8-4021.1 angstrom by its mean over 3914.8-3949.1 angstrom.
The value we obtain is 2.4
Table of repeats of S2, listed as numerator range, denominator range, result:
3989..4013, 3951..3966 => 1.73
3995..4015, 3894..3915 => 1.66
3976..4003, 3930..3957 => 1.86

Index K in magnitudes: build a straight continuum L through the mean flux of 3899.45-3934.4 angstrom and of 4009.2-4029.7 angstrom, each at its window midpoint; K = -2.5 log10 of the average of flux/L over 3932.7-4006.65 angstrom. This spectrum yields 0.243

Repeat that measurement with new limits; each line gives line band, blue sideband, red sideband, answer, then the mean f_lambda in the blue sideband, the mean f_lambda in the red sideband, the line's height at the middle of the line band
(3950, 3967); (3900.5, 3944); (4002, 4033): 0.19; 15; 31.5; 21.3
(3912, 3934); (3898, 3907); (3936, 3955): 0.18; 16.7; 17.4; 17.1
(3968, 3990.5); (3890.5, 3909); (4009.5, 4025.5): 0.34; 18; 33.6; 28.5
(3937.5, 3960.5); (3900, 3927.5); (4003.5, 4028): 0.24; 18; 32.5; 23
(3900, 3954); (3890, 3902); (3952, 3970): 0.05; 18.1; 15.2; 16.7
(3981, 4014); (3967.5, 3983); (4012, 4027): -0.19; 16.7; 33.7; 25.3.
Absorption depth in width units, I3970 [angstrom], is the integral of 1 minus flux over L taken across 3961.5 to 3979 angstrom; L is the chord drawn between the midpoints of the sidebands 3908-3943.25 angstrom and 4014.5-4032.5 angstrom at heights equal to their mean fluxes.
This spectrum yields 7.9 angstrom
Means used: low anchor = 14.6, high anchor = 32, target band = 12.5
